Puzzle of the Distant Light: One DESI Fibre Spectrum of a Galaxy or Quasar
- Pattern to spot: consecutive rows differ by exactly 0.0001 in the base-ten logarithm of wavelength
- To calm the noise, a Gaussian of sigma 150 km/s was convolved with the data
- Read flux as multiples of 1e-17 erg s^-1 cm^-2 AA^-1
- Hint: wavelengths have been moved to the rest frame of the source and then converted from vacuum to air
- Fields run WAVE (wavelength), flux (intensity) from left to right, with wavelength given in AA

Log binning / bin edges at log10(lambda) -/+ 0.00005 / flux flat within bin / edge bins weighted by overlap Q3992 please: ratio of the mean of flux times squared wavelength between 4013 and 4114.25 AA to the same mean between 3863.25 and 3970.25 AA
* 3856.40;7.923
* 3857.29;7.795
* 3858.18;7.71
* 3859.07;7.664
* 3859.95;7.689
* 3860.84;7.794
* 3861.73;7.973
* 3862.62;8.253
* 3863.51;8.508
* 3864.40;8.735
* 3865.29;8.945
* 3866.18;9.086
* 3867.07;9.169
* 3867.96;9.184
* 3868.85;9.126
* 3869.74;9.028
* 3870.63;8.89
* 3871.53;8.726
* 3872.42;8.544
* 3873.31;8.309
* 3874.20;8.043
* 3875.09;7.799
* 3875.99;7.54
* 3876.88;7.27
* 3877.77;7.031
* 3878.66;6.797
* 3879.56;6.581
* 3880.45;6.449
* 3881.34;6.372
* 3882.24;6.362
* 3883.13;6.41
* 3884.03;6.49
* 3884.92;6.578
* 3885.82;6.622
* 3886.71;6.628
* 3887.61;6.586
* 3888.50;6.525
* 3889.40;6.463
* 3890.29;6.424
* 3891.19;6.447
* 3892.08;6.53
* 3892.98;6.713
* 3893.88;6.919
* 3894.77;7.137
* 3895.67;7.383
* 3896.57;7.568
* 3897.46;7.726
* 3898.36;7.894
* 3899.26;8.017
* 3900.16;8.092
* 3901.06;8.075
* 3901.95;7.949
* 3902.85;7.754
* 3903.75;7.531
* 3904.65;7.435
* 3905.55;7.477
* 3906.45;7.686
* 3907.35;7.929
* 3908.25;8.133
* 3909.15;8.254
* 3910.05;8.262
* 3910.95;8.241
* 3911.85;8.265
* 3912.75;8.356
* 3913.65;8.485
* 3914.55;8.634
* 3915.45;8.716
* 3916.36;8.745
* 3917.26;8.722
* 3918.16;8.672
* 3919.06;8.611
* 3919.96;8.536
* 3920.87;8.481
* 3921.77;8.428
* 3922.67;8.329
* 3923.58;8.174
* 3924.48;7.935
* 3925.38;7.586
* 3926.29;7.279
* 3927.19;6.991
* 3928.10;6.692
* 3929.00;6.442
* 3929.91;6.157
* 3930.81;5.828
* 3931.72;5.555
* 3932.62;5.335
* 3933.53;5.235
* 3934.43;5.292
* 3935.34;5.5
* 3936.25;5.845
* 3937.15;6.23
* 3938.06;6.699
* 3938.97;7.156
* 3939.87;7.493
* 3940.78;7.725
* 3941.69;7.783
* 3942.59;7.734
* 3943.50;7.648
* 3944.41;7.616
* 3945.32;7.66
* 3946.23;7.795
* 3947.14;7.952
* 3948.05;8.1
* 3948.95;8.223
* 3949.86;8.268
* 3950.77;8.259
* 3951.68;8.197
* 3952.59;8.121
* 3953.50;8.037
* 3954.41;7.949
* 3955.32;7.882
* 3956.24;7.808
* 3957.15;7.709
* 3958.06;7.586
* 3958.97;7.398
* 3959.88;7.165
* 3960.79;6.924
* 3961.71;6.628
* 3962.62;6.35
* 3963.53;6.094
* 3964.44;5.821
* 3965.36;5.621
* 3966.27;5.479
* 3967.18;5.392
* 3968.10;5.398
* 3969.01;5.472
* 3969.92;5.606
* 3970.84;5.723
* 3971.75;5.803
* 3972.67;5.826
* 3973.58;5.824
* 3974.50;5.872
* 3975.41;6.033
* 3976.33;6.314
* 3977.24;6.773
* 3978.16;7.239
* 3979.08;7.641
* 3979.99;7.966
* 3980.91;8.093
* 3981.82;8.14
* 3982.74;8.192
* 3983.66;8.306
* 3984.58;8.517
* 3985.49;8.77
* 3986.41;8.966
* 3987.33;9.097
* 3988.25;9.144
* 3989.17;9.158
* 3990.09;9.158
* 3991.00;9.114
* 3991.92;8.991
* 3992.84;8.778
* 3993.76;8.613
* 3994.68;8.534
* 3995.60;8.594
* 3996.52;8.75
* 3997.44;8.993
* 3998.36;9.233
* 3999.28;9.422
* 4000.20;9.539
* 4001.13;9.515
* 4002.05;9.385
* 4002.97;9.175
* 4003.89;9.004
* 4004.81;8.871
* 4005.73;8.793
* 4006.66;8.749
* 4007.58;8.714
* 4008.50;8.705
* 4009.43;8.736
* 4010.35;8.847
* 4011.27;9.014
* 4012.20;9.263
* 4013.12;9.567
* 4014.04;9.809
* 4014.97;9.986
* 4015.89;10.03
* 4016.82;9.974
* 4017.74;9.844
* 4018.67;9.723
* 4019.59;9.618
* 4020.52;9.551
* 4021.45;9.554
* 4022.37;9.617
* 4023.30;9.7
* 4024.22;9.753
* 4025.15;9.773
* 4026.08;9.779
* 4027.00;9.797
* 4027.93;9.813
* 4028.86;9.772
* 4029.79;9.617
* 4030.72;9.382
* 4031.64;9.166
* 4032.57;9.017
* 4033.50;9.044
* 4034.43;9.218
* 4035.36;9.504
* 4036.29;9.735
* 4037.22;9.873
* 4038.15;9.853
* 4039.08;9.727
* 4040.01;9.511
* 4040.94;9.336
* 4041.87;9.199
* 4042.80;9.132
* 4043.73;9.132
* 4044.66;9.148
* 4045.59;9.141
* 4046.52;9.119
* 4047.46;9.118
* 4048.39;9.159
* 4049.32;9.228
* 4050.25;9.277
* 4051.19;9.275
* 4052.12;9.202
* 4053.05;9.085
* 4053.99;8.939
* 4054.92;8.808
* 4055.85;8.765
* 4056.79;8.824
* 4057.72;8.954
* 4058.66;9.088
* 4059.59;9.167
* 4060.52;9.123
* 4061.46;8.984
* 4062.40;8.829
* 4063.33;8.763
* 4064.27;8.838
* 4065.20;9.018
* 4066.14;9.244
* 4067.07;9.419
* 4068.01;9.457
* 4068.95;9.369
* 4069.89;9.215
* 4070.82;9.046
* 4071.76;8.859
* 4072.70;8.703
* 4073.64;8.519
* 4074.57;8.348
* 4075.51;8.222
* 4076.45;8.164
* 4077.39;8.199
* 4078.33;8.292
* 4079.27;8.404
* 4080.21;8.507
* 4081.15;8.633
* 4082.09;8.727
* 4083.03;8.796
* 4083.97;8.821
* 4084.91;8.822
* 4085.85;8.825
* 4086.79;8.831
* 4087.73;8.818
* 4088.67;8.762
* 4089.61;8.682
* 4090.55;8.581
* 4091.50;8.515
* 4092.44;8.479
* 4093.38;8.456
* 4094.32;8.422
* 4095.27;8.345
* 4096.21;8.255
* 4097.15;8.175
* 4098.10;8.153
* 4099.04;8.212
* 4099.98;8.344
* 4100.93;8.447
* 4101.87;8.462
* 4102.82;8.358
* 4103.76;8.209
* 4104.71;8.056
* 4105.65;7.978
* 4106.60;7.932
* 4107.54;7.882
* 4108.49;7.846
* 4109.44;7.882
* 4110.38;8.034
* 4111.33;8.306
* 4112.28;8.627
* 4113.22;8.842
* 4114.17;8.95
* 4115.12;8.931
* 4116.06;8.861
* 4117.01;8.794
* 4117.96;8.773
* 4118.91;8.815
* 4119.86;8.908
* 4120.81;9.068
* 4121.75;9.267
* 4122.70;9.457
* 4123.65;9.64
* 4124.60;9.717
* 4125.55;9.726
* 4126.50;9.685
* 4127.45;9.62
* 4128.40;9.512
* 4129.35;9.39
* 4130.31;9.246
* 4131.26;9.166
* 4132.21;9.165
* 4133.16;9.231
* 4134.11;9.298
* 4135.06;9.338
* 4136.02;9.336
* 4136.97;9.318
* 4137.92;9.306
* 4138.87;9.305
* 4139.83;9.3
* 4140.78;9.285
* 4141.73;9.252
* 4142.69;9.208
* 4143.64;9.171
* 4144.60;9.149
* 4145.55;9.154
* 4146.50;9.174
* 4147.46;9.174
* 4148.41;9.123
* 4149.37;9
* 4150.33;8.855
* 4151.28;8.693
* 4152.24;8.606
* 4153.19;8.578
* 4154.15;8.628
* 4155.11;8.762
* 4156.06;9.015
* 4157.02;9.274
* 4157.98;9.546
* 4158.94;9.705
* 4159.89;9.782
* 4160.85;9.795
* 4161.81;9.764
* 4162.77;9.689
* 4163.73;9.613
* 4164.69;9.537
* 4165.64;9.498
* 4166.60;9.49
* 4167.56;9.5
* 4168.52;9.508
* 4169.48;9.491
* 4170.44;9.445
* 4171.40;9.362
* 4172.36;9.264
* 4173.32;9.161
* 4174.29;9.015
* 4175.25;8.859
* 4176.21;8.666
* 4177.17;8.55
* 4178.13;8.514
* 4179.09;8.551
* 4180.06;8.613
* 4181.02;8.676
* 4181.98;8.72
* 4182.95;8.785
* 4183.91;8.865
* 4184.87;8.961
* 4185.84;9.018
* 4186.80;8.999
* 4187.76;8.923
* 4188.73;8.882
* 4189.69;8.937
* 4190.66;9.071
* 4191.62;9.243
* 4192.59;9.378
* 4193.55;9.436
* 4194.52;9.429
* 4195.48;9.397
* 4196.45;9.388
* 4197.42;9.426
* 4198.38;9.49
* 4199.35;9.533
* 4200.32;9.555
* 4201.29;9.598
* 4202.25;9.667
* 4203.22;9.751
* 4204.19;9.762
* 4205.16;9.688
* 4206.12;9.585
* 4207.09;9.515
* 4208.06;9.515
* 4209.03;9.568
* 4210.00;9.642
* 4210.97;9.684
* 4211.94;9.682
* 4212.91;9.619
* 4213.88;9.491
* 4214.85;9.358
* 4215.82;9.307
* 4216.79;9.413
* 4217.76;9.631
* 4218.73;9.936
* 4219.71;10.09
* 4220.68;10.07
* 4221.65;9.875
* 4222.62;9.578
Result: 1.30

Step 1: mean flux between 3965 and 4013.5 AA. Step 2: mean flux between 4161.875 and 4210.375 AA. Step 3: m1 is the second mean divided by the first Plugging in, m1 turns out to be 1.16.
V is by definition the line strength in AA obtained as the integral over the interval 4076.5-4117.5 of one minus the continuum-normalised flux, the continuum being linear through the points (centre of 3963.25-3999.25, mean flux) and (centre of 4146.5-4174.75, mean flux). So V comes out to 0.9 AA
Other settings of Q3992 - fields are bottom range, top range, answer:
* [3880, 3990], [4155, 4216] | 1.44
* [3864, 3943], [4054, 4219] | 1.35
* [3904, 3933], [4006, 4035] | 1.28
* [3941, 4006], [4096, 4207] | 1.28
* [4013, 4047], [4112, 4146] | 1.01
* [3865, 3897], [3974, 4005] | 1.21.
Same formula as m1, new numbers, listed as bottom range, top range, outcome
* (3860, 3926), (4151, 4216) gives 1.19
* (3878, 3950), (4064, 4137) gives 1.19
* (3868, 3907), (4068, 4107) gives 1.16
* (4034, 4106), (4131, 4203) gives 1.04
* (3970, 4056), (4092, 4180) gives 1.01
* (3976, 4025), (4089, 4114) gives 0.93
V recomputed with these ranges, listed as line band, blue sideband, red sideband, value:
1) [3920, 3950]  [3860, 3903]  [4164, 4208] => 2.8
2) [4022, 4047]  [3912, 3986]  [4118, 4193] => -4.5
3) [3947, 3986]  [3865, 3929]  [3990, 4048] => 7.0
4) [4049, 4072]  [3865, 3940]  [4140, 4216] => -1.6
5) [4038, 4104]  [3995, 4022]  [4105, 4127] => 1.2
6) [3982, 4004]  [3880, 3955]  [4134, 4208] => -2.8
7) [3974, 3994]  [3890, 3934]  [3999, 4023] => 1.7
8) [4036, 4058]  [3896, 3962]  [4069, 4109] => -2.6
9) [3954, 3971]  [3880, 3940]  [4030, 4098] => 2.8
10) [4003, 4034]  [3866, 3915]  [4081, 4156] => -4.2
